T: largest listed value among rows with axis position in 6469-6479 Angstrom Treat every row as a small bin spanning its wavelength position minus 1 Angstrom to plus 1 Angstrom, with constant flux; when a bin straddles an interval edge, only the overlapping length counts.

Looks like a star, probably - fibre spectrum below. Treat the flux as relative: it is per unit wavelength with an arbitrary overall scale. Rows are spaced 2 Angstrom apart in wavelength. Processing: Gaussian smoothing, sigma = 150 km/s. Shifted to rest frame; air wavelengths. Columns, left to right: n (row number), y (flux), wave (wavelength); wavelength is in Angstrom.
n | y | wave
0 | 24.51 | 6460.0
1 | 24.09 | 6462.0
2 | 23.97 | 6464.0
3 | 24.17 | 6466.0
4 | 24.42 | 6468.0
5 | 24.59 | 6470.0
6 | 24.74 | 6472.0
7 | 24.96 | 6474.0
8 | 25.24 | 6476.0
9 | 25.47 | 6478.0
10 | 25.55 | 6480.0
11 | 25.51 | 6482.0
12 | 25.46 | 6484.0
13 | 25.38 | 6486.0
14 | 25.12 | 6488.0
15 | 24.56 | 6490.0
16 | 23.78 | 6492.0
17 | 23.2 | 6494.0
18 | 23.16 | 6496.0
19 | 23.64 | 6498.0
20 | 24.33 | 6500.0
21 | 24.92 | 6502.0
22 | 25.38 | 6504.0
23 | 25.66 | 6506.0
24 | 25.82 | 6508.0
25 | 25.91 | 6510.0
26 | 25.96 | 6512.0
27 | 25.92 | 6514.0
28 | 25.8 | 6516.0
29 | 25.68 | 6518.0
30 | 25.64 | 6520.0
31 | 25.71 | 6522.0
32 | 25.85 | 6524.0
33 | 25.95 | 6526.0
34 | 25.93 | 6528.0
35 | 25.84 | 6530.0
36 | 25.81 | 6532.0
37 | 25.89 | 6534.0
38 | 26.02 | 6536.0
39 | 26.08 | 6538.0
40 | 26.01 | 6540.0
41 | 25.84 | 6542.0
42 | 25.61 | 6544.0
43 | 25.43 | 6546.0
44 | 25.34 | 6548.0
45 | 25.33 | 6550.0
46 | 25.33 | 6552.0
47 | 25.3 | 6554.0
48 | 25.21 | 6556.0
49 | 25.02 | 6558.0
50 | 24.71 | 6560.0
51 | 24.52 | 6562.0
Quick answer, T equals 25.47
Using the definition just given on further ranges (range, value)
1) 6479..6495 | 25.55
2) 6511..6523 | 25.96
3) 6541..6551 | 25.84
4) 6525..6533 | 25.95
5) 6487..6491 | 25.12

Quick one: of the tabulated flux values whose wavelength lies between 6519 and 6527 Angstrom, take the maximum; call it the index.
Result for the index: 25.95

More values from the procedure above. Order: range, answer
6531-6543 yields 26.08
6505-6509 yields 25.82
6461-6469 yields 24.42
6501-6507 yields 25.66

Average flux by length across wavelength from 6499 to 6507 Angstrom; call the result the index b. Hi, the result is 25.1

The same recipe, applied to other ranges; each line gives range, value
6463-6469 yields 24.2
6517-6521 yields 25.7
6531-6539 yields 25.9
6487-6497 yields 24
